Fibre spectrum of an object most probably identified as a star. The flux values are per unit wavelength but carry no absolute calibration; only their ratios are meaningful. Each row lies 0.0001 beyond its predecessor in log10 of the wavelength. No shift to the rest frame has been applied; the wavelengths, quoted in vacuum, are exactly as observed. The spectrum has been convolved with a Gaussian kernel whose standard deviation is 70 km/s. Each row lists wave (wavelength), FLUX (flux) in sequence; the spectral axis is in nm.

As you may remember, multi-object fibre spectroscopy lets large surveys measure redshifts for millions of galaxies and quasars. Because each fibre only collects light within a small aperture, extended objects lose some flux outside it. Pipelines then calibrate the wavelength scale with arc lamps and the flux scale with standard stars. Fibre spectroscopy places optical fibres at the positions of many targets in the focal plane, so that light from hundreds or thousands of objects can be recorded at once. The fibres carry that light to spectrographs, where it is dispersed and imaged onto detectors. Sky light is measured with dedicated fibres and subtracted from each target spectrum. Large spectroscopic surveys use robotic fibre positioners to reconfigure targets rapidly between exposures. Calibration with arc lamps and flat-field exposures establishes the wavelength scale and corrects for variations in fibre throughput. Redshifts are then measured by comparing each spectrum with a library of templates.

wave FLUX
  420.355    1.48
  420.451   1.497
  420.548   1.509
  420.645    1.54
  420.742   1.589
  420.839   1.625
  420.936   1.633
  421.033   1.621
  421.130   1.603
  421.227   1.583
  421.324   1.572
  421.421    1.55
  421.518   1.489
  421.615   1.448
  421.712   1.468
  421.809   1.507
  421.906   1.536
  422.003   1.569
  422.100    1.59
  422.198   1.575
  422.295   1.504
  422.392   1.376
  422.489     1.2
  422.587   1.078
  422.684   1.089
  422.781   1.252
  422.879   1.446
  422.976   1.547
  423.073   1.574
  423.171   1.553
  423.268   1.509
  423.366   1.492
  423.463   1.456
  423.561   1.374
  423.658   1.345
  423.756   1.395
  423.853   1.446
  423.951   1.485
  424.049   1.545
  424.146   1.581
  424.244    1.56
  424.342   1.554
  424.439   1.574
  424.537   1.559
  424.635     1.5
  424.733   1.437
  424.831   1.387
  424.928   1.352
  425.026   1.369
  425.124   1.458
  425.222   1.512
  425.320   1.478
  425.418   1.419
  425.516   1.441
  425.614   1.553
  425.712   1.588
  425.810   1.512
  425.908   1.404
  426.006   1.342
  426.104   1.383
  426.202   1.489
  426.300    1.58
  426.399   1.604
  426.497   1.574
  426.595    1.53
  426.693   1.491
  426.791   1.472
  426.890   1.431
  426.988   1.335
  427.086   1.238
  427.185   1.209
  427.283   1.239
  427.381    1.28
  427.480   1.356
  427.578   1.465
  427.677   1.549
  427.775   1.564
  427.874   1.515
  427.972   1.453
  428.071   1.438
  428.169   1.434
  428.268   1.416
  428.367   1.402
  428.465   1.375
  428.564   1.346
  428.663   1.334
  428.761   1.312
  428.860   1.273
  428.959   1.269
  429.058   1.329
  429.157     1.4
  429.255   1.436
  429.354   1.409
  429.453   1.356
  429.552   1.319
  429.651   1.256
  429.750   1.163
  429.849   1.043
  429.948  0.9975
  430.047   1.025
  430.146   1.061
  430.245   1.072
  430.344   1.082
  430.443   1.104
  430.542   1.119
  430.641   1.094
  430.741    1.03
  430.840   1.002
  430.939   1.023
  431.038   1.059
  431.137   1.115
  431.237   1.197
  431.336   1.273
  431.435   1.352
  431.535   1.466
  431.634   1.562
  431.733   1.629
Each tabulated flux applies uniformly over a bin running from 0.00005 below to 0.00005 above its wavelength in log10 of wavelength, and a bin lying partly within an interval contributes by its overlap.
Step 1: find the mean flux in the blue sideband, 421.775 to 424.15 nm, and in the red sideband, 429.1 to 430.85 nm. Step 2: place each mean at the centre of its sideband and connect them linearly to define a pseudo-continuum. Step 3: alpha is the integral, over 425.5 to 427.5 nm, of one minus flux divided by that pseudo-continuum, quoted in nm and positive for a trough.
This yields -0.20 nm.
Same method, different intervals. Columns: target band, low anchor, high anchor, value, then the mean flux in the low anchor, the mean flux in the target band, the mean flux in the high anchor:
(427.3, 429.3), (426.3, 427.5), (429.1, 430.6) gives -0.142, 1.4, 1.39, 1.19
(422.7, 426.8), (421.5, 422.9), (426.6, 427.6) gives -0.285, 1.41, 1.48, 1.36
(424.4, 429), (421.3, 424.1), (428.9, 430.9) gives -0.475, 1.45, 1.43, 1.18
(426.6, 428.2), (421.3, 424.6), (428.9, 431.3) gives -0.162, 1.46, 1.41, 1.17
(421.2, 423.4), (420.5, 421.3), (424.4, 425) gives 0.122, 1.59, 1.46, 1.46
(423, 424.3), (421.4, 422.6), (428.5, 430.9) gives -0.075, 1.46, 1.49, 1.2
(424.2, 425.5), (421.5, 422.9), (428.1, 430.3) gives -0.111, 1.41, 1.47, 1.27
